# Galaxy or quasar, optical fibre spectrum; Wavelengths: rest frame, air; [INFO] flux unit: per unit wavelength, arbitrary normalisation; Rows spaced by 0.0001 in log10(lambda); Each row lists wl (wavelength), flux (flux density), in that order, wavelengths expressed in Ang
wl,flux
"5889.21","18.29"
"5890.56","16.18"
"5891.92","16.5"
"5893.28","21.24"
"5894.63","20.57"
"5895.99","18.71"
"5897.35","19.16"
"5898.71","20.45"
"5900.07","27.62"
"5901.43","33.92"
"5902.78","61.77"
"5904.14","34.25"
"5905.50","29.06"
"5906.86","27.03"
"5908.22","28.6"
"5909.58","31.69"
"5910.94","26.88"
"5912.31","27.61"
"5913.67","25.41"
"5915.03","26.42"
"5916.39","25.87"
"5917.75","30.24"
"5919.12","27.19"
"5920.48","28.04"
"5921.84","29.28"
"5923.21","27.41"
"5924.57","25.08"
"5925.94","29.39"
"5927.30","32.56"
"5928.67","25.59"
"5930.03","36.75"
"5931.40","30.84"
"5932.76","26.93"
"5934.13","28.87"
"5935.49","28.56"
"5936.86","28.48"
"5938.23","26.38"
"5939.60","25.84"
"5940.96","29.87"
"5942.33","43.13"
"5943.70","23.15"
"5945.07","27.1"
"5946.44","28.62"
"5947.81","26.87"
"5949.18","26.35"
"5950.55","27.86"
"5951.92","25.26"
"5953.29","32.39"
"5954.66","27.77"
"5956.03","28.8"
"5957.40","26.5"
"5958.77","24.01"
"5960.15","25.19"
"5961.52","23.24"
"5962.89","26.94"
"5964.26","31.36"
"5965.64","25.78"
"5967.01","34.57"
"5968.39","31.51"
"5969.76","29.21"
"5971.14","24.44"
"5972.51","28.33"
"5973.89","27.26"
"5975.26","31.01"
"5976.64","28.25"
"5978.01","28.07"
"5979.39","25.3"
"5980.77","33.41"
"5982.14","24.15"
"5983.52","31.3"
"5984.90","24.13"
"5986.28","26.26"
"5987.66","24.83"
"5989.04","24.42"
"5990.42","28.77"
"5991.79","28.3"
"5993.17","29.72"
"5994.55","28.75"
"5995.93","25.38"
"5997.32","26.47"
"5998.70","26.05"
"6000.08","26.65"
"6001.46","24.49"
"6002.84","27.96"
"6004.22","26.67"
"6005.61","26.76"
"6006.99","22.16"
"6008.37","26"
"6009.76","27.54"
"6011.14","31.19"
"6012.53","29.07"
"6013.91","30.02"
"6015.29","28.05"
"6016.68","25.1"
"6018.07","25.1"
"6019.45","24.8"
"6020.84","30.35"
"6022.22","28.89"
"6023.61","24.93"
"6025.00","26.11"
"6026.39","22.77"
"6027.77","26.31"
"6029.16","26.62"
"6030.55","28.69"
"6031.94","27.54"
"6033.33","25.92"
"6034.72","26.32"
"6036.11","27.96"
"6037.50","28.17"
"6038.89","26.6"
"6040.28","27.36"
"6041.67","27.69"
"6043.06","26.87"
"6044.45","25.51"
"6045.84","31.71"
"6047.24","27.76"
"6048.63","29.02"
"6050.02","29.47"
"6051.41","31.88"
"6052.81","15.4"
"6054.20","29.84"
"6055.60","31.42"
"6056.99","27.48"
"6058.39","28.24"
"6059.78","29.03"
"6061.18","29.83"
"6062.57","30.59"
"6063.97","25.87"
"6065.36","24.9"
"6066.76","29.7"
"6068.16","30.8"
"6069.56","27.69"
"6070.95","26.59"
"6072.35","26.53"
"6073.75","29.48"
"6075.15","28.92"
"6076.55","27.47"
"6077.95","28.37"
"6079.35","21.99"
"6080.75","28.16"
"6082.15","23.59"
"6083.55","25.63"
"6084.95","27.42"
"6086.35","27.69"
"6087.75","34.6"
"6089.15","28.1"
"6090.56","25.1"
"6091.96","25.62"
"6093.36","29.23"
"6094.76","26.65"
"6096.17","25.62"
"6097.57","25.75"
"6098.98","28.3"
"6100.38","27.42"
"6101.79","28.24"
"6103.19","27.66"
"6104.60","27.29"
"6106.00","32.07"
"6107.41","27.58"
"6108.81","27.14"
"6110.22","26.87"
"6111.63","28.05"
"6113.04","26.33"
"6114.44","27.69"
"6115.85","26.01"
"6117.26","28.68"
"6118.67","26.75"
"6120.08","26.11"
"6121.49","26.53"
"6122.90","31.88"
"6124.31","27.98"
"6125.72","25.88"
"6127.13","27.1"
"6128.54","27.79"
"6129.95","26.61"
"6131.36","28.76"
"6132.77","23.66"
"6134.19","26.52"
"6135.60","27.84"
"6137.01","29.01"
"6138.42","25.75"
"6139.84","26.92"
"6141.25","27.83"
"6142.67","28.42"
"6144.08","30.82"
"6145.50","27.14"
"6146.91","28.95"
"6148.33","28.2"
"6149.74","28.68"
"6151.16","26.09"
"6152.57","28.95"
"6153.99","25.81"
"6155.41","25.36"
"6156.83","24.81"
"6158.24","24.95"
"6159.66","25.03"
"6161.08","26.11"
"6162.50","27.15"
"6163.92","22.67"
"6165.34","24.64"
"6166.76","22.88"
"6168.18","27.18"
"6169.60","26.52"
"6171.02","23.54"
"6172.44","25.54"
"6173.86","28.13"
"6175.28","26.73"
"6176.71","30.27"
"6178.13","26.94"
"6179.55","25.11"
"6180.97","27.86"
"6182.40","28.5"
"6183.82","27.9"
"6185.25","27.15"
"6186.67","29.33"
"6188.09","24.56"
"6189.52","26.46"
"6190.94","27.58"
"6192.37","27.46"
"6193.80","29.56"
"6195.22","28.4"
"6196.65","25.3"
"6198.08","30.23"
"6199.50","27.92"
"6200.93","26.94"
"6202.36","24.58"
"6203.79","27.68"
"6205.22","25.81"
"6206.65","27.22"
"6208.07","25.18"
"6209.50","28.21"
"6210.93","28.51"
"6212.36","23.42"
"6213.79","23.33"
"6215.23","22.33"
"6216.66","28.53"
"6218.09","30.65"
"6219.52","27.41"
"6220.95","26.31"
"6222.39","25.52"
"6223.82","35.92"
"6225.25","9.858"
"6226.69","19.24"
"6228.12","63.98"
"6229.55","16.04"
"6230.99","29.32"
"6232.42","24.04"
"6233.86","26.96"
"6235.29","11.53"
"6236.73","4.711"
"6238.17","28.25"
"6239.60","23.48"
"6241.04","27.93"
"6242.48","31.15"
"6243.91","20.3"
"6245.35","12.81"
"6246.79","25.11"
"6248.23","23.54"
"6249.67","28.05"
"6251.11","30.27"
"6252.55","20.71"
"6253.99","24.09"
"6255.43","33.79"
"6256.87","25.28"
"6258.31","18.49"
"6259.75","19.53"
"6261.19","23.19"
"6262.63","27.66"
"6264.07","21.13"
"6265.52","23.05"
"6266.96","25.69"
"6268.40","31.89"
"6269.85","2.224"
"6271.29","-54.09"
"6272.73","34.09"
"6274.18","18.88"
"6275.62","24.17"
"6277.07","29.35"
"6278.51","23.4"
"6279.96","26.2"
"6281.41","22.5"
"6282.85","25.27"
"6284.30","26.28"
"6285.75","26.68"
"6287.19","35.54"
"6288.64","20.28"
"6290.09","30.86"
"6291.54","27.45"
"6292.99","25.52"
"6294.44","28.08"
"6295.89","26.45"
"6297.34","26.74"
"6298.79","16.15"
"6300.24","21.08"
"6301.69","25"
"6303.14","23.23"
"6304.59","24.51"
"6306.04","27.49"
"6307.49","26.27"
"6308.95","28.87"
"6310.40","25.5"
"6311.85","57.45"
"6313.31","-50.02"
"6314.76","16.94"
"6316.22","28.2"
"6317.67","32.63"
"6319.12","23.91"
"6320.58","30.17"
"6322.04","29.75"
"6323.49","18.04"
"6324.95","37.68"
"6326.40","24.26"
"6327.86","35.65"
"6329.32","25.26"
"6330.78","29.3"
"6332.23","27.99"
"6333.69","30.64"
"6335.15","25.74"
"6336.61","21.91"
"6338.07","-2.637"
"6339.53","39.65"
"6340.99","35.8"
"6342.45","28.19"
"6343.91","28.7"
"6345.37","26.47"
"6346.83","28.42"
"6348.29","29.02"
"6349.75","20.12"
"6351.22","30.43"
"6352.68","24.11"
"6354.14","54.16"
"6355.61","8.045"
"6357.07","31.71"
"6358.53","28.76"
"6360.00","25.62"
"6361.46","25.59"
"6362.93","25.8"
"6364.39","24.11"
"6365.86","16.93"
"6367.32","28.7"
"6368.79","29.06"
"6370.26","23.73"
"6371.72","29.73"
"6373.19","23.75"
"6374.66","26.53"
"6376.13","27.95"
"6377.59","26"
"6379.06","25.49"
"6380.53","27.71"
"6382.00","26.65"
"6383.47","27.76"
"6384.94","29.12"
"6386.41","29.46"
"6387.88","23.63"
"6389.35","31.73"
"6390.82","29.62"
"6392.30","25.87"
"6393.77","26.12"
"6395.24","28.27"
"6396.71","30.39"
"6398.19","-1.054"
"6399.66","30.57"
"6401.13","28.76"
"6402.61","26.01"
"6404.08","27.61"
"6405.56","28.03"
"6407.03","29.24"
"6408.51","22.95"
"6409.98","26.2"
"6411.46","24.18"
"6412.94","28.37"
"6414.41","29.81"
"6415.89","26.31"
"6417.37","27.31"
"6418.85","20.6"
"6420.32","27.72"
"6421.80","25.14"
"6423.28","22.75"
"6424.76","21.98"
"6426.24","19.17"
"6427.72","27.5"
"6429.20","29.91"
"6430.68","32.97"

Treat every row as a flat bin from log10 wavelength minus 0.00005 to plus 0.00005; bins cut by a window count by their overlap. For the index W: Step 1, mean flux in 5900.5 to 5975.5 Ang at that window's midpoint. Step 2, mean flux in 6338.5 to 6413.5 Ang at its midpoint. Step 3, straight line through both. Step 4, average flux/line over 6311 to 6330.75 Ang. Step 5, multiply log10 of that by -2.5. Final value 0.13 mag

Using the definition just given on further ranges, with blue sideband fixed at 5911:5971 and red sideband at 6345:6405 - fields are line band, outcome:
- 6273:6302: 0.06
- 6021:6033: 0.05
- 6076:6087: 0.06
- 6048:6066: 0.00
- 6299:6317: 0.26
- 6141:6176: 0.04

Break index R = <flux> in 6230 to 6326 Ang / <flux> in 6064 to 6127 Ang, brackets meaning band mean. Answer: 0.83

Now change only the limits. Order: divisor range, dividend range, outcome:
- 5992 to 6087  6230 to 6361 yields 0.88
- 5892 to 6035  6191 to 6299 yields 0.88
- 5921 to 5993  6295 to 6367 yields 0.90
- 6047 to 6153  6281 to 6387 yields 0.94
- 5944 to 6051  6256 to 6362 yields 0.89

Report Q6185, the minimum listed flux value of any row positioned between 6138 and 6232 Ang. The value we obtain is 9.858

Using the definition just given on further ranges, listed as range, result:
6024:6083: 15.4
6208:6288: -54.09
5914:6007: 22.16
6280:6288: 22.5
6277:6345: -50.02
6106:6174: 22.67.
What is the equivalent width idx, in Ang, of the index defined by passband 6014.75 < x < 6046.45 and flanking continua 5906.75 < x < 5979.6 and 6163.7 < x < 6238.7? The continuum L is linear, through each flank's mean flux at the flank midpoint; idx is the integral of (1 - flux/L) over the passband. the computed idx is 0.77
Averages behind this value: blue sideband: 28.3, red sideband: 26.2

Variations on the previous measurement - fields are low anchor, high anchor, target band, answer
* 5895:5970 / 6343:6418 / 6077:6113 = 0.7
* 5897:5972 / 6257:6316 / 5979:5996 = 0.2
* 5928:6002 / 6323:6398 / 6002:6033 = 1.0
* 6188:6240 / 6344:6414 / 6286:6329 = 2.2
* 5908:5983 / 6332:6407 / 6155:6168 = 1.2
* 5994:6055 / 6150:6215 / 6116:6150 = -1.2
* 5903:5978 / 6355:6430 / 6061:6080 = 0.1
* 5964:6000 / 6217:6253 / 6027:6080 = -1.2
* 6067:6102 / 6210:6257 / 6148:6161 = 0.0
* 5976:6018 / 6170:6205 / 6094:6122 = -0.2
